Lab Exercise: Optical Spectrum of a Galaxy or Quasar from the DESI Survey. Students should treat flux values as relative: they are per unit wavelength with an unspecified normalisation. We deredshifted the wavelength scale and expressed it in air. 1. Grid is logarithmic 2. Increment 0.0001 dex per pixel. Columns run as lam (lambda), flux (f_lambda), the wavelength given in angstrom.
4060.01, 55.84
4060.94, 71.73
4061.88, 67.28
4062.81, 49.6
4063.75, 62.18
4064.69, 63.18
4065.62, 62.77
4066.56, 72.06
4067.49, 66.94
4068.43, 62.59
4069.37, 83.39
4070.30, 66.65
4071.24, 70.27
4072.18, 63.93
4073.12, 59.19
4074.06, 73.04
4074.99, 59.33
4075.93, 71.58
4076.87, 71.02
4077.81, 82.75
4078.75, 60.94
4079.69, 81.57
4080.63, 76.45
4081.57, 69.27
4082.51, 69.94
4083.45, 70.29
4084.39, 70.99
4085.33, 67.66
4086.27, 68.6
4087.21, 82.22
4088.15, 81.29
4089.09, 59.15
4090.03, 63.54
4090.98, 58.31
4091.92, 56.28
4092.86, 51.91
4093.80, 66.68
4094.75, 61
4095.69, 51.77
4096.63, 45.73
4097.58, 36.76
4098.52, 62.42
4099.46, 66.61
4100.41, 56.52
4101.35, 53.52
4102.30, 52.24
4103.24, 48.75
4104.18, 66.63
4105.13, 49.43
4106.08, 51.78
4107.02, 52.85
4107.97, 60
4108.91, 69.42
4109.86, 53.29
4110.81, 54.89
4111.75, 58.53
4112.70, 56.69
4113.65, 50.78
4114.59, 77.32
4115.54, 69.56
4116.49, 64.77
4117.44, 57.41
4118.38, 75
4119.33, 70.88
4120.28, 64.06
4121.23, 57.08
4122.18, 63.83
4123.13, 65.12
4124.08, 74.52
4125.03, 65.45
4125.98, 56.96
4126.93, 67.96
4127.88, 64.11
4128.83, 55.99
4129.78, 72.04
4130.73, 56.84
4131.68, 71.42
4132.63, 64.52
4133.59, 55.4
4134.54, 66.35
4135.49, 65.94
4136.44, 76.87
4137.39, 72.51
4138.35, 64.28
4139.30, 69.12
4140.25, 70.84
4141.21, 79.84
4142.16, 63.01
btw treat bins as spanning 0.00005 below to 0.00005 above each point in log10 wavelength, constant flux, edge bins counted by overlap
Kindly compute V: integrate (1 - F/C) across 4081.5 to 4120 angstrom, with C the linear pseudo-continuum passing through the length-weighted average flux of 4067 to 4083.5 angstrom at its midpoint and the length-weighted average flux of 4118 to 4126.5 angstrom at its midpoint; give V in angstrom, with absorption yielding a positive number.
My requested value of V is 3.70 angstrom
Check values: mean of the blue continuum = 69.9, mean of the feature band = 61.2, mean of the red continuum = 65.7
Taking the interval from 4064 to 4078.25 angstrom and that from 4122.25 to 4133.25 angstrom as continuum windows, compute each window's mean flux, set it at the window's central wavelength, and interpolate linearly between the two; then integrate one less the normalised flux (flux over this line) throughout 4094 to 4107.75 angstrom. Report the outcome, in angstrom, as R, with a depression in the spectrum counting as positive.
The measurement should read 2.5 angstrom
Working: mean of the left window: 68.5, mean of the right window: 64.8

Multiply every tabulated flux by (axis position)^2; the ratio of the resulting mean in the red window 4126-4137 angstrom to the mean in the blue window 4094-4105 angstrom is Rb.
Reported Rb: 1.20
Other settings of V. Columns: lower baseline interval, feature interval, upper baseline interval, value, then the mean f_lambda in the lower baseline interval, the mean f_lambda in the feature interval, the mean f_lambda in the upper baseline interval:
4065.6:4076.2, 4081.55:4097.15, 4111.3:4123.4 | 0.5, 67.8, 64.2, 63.9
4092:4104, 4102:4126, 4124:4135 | -0.7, 54.9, 61.2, 63.9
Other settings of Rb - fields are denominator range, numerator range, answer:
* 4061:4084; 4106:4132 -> 0.94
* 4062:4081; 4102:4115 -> 0.86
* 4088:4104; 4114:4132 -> 1.17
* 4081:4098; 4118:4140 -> 1.07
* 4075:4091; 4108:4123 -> 0.90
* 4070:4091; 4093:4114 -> 0.81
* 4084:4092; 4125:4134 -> 0.94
